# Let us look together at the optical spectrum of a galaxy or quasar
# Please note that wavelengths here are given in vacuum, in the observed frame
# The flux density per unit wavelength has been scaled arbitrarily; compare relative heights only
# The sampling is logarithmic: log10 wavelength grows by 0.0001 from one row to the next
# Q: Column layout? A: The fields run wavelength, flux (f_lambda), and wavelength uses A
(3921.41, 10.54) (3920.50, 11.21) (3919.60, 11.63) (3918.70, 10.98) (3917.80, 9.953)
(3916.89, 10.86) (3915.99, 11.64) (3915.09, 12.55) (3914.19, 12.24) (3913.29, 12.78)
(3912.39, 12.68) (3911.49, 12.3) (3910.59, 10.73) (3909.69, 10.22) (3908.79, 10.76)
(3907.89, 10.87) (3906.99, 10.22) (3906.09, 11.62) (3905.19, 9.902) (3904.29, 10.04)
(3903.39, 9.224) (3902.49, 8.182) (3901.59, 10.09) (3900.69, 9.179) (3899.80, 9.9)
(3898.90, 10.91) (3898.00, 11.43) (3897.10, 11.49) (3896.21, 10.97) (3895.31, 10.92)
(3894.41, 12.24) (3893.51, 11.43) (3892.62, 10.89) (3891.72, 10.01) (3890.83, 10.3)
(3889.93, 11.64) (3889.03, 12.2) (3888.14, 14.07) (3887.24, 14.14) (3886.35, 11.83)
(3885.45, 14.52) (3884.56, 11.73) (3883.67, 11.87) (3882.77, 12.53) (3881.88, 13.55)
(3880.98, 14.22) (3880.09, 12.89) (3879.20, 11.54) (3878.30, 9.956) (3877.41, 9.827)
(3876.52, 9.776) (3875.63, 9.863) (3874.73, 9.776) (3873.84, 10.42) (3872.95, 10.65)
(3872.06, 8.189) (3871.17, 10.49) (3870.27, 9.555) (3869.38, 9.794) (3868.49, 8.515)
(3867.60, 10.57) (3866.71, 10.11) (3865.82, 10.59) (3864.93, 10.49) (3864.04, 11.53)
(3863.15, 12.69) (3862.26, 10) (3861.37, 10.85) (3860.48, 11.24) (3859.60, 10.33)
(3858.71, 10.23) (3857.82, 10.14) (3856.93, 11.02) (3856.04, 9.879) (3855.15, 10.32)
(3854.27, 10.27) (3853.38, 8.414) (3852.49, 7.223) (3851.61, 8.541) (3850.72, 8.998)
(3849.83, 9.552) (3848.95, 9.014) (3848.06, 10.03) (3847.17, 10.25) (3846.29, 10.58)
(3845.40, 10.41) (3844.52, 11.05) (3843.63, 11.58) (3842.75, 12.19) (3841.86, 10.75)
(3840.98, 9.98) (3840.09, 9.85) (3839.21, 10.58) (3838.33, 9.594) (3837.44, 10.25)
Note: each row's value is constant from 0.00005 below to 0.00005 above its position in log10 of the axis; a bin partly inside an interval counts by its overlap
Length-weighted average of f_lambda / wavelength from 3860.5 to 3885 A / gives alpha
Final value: 10.8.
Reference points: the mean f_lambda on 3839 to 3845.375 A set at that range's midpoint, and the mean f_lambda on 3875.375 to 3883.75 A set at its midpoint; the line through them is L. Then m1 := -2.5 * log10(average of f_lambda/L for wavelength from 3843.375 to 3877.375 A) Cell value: 0.12 mag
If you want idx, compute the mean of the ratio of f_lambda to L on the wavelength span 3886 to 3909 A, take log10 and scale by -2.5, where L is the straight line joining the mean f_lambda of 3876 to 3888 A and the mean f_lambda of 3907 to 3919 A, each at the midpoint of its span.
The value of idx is 0.08 mag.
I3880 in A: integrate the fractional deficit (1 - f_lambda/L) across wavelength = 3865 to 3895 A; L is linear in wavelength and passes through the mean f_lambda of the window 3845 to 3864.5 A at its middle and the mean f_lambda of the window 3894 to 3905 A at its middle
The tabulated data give -2.8 A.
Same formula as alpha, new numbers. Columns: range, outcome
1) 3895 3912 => 10.5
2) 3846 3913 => 10.7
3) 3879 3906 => 11.5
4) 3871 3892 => 11.5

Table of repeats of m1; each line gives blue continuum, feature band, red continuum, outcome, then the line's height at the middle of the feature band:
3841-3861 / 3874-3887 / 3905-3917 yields -0.092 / 10.8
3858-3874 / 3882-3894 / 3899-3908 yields -0.199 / 10.1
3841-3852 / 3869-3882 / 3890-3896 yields 0.009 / 10.7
